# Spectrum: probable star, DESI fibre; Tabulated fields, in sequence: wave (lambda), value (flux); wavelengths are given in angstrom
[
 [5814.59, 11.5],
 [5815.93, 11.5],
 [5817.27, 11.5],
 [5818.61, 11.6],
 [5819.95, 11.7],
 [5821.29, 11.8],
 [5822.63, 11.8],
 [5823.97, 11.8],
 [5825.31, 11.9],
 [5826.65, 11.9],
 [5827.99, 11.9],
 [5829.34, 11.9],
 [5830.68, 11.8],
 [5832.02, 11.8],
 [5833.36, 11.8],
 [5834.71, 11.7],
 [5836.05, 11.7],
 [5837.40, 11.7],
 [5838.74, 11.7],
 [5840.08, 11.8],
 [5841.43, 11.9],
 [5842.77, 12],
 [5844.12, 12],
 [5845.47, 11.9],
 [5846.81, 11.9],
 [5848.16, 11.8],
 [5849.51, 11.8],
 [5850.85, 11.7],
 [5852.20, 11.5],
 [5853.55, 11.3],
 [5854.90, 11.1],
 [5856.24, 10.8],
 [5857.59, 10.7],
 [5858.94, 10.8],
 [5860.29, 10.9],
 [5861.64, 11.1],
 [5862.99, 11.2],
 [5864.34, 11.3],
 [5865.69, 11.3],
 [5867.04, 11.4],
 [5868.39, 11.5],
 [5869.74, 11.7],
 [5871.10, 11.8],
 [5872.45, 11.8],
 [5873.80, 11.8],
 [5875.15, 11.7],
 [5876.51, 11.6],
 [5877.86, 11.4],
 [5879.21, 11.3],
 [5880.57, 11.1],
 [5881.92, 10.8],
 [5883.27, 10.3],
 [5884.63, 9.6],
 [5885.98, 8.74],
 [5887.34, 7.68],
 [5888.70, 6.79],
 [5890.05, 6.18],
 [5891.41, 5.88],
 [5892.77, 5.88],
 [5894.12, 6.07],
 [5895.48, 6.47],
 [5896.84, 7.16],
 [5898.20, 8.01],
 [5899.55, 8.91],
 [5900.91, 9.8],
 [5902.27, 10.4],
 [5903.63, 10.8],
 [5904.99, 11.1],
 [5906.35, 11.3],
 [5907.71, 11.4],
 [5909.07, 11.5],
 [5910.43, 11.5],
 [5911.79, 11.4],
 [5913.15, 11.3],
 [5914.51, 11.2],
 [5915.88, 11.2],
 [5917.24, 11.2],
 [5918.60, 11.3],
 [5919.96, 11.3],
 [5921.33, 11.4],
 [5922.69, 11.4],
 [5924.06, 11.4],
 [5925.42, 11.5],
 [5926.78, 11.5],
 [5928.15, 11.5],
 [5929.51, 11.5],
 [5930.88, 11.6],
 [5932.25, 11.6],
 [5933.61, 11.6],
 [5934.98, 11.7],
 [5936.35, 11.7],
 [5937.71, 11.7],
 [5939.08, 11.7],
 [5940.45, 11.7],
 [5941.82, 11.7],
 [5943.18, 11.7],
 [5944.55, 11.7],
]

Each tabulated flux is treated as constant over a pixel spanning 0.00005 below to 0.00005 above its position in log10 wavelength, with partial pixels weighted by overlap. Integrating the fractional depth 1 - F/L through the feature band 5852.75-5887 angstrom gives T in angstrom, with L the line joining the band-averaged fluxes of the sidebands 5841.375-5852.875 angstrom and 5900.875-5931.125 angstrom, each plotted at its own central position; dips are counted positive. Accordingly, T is 1.7 angstrom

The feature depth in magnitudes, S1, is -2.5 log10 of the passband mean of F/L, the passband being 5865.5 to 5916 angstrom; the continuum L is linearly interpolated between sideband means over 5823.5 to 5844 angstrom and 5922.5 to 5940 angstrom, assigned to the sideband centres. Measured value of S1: 0.172 mag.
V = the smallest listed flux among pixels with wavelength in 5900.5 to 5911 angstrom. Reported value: 9.8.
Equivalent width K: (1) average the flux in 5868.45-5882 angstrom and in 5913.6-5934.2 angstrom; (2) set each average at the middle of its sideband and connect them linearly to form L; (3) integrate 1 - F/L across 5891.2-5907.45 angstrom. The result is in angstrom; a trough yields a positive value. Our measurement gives 4.02 angstrom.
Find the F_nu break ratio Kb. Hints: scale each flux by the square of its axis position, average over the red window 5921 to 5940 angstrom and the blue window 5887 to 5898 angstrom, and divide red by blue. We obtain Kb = 1.8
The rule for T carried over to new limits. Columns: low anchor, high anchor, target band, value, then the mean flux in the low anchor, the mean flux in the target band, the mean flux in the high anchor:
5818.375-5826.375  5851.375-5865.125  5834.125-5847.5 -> -0.5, 11.8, 11.8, 11.1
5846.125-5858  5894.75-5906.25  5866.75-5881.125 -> -1.6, 11.4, 11.6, 9.18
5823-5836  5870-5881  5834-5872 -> 0.6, 11.8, 11.5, 11.6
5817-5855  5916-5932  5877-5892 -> 3.2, 11.8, 9.12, 11.4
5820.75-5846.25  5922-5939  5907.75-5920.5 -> 0.3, 11.8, 11.3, 11.6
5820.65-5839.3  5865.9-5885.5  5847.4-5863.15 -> 0.4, 11.8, 11.2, 11.2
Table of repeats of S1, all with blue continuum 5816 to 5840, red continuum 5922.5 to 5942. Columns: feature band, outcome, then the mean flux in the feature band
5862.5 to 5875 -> 0.01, 11.5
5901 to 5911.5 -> 0.05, 11.1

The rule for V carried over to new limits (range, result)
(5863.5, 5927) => 5.88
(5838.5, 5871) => 10.7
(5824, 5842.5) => 11.7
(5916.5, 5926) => 11.2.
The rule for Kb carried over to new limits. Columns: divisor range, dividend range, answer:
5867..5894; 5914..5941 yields 1.19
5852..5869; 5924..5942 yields 1.07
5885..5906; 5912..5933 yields 1.42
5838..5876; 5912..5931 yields 1.01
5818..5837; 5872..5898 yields 0.78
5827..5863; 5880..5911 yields 0.79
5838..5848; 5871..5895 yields 0.80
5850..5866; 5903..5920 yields 1.03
